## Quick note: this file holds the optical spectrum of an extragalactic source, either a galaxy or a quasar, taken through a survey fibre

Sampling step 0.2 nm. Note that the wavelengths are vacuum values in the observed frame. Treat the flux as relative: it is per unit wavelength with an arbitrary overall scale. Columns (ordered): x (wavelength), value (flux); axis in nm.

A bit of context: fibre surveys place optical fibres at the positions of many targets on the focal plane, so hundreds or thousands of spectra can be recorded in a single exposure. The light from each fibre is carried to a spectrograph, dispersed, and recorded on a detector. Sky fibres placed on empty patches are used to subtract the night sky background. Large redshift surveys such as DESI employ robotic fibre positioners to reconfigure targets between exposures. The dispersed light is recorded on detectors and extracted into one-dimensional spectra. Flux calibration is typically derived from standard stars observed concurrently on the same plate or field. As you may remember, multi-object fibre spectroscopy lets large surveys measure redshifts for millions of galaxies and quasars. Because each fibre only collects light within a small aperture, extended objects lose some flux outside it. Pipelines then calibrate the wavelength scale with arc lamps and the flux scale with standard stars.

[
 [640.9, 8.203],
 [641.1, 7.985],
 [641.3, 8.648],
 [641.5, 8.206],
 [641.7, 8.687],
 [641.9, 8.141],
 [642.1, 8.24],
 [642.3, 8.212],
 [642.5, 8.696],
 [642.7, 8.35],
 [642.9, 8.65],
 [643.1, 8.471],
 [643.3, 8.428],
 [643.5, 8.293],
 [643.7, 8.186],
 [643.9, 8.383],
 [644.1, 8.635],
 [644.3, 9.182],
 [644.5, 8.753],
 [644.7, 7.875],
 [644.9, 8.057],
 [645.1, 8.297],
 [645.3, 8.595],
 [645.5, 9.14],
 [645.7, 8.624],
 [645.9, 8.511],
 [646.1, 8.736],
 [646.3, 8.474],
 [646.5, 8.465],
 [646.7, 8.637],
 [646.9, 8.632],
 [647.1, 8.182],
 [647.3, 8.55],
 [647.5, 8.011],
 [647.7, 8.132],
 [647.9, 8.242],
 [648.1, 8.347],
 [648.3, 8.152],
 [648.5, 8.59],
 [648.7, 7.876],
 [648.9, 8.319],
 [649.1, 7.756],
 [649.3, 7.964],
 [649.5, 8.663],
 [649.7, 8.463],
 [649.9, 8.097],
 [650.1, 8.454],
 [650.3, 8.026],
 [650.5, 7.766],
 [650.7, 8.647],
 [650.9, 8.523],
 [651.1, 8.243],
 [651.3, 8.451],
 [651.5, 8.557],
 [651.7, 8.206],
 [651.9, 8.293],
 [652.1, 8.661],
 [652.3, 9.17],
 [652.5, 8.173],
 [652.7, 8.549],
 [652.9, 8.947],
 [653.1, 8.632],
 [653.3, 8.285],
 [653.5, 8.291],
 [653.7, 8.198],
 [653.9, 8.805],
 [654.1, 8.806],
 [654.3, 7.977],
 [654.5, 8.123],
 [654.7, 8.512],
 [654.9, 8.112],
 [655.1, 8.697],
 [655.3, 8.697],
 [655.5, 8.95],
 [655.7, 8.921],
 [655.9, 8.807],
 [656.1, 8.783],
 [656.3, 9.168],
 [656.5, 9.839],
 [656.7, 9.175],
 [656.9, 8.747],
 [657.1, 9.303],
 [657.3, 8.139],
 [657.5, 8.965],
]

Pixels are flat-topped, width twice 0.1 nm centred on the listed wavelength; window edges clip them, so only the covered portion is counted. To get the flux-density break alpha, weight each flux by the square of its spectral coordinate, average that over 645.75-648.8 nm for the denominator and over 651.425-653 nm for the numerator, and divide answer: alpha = 1.04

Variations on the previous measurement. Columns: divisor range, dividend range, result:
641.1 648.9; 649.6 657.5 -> 1.05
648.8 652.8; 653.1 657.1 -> 1.06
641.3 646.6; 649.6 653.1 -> 1.02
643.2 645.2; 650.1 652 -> 1.01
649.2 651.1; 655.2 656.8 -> 1.11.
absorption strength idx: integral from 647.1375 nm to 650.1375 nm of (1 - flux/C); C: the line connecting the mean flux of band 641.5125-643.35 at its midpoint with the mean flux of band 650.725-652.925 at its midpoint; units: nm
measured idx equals 0.09 nm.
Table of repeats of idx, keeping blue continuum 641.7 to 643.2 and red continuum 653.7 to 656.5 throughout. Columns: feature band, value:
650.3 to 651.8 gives 0.05 nm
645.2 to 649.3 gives 0.06 nm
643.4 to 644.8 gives 0.00 nm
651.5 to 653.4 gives 0.02 nm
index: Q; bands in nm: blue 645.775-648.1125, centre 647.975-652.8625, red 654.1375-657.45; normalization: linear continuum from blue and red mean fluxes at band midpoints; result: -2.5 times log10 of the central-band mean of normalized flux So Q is 0.03 mag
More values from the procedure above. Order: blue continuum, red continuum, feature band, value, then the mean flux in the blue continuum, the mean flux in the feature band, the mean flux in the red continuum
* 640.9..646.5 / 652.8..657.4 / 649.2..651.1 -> 0.04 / 8.46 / 8.29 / 8.69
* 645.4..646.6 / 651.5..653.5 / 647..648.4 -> 0.05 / 8.66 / 8.23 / 8.53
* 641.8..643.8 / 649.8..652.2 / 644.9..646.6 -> -0.03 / 8.37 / 8.57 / 8.33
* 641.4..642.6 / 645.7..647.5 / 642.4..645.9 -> -0.01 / 8.36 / 8.51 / 8.5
